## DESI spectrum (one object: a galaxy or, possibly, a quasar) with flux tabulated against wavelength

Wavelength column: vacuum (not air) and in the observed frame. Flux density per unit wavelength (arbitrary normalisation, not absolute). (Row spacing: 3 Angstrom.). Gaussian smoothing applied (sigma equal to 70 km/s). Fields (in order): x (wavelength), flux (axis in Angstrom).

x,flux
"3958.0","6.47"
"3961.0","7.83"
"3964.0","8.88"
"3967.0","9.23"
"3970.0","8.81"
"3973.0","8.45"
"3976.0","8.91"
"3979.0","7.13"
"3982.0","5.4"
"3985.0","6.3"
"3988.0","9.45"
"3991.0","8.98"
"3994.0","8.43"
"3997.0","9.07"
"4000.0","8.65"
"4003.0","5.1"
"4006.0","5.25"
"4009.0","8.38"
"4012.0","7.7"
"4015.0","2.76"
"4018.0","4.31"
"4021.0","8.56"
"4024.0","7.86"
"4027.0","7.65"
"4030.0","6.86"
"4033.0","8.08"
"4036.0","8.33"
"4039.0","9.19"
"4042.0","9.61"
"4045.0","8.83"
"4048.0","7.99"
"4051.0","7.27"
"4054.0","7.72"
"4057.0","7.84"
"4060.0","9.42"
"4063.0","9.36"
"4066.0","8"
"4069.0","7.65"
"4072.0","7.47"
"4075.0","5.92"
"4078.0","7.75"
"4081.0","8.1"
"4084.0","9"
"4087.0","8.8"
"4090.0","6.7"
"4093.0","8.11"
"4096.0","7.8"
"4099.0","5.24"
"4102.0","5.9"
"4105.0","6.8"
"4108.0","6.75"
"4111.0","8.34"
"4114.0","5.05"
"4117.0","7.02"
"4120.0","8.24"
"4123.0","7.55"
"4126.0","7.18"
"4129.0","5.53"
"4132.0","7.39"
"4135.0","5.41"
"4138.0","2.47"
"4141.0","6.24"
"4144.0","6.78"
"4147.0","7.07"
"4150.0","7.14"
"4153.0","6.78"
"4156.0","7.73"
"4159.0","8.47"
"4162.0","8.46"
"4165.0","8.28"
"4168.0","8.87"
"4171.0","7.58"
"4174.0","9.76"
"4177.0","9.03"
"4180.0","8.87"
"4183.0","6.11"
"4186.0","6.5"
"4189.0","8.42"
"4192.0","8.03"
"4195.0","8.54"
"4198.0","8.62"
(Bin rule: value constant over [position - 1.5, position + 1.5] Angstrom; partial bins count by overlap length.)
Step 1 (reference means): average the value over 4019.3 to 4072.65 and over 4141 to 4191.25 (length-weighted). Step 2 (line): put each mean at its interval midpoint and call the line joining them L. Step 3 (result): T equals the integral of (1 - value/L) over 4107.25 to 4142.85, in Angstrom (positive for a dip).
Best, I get 6.8 Angstrom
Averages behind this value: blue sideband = 8.2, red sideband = 7.82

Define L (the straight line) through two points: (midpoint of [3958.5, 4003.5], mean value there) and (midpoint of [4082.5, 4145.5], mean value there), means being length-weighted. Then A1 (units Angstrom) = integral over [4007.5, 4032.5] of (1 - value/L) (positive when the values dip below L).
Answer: 2.8 Angstrom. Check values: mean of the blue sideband 8.07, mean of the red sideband 6.78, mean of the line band 6.81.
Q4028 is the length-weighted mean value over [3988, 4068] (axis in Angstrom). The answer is 7.77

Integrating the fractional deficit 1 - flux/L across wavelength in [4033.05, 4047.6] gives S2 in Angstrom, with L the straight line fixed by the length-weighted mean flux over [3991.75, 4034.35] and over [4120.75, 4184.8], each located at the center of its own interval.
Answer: -3.5 Angstrom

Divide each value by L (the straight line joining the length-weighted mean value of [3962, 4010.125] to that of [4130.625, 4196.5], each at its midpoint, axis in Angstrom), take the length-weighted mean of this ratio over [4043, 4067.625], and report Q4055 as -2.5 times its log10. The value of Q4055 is -0.08 mag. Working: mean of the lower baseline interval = 7.9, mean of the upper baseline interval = 7.45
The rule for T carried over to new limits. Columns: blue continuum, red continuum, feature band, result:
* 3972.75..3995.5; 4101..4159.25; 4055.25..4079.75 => -2.6 Angstrom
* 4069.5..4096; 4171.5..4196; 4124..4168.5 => 6.1 Angstrom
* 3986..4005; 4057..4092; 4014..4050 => 2.3 Angstrom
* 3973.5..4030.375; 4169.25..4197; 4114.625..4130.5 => 1.7 Angstrom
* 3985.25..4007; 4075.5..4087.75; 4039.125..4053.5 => -0.7 Angstrom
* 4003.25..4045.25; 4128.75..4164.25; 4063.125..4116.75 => -2.6 Angstrom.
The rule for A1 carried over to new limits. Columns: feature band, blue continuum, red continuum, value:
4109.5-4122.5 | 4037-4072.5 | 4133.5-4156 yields -0.7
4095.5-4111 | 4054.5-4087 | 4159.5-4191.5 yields 2.9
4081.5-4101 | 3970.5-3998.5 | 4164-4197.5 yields 1.3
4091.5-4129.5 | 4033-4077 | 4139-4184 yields 5.0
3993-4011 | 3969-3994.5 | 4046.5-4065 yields 1.3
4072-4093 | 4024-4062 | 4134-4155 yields -1.0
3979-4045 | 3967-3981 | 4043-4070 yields 6.7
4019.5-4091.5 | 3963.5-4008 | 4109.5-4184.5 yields -4.6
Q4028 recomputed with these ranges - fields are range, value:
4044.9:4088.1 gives 8.04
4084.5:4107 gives 7.13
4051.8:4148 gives 7.15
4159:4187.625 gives 8.18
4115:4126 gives 7.43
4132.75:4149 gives 5.72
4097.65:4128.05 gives 6.79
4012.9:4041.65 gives 7.18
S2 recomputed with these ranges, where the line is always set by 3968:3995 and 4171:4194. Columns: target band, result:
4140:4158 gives 2.34 Angstrom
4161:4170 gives -0.46 Angstrom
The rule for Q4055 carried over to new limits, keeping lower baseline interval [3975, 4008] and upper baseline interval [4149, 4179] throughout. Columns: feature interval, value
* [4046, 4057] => 0.00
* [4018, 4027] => 0.02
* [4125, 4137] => 0.29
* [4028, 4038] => -0.02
